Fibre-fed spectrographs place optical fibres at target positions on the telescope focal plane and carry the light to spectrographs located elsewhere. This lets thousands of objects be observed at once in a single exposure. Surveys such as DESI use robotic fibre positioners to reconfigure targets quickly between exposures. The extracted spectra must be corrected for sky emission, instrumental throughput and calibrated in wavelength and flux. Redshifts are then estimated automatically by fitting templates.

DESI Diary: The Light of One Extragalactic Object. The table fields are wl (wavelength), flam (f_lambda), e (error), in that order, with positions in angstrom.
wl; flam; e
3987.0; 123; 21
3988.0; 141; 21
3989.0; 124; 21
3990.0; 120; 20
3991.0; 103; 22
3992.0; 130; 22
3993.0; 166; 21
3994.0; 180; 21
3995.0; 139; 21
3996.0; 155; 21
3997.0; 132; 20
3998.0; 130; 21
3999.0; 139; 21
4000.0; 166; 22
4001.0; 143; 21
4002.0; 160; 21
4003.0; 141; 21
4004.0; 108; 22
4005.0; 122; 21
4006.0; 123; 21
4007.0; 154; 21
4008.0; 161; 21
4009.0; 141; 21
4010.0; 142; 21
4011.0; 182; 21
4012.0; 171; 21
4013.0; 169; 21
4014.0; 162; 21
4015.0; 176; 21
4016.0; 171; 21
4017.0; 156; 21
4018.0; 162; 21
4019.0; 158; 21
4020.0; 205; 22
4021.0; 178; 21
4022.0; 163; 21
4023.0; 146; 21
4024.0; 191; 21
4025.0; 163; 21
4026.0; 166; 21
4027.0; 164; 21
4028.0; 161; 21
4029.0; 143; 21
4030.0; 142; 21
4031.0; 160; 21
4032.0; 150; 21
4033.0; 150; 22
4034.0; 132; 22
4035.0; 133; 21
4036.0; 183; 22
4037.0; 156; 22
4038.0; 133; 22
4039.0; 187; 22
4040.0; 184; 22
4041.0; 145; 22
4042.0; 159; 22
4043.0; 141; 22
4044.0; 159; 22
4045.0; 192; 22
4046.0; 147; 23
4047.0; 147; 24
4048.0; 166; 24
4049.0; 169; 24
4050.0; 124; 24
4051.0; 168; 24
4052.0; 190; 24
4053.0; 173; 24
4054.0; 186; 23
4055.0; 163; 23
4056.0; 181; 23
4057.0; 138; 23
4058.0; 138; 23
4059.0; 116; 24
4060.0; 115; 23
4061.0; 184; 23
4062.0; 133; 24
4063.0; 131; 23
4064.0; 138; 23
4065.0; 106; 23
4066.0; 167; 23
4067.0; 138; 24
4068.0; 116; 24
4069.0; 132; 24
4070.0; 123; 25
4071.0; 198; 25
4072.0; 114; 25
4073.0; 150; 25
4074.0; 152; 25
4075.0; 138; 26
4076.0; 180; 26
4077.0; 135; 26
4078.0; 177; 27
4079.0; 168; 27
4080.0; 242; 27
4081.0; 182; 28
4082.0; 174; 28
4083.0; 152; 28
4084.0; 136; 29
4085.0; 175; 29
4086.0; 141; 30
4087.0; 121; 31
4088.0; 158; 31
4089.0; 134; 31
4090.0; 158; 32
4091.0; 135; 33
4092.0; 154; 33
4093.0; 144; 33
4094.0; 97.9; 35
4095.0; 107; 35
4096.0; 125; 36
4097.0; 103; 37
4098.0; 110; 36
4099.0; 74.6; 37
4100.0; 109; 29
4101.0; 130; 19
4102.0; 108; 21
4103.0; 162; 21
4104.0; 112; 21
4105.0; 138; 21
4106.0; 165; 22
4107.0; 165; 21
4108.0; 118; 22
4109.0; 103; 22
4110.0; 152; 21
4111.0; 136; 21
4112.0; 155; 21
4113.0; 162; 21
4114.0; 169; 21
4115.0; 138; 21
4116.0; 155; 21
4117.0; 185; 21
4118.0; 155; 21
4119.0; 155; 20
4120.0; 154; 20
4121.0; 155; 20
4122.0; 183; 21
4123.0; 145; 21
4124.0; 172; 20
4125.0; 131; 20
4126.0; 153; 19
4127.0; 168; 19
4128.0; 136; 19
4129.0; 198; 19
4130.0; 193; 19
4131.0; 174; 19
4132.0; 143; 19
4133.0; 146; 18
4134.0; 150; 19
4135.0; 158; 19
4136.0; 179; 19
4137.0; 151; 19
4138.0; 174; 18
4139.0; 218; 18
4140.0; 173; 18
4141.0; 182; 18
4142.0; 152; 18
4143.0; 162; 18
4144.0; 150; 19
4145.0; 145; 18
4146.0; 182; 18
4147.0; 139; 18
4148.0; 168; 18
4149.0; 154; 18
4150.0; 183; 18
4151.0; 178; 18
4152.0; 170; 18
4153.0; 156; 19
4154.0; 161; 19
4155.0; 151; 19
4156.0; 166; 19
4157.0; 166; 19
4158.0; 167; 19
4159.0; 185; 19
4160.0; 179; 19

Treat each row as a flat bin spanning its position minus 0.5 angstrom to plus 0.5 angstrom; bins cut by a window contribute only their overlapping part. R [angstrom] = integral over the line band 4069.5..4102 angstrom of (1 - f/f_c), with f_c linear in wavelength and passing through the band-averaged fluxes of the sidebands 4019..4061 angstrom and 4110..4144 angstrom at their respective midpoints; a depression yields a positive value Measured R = 3.5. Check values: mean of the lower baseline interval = 159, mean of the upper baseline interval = 162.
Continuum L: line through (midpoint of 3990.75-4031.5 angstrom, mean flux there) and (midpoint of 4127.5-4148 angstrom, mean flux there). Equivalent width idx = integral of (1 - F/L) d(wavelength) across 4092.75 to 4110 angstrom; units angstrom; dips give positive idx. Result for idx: 4.24 angstrom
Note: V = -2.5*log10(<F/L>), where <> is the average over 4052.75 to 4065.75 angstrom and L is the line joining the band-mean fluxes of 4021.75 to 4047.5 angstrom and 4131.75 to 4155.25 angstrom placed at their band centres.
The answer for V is 0.09 mag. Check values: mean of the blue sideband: 158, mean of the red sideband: 164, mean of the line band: 146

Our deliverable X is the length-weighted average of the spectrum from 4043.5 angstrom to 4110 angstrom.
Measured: 145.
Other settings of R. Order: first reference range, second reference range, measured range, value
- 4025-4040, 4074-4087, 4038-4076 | 2.0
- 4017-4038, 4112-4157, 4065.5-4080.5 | 0.5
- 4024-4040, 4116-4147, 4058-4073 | 2.1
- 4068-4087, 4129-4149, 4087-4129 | 5.3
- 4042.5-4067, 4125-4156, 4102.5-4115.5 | 1.3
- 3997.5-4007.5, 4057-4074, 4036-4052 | -2.6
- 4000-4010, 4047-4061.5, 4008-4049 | -3.4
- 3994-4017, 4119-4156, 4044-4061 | -0.3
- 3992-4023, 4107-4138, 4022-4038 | -0.1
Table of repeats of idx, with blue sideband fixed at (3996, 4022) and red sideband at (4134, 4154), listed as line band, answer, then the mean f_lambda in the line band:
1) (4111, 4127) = 0.7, 157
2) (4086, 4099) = 2.8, 127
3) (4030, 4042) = 0.1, 155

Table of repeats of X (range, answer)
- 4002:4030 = 158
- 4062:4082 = 152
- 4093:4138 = 145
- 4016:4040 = 161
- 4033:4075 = 151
